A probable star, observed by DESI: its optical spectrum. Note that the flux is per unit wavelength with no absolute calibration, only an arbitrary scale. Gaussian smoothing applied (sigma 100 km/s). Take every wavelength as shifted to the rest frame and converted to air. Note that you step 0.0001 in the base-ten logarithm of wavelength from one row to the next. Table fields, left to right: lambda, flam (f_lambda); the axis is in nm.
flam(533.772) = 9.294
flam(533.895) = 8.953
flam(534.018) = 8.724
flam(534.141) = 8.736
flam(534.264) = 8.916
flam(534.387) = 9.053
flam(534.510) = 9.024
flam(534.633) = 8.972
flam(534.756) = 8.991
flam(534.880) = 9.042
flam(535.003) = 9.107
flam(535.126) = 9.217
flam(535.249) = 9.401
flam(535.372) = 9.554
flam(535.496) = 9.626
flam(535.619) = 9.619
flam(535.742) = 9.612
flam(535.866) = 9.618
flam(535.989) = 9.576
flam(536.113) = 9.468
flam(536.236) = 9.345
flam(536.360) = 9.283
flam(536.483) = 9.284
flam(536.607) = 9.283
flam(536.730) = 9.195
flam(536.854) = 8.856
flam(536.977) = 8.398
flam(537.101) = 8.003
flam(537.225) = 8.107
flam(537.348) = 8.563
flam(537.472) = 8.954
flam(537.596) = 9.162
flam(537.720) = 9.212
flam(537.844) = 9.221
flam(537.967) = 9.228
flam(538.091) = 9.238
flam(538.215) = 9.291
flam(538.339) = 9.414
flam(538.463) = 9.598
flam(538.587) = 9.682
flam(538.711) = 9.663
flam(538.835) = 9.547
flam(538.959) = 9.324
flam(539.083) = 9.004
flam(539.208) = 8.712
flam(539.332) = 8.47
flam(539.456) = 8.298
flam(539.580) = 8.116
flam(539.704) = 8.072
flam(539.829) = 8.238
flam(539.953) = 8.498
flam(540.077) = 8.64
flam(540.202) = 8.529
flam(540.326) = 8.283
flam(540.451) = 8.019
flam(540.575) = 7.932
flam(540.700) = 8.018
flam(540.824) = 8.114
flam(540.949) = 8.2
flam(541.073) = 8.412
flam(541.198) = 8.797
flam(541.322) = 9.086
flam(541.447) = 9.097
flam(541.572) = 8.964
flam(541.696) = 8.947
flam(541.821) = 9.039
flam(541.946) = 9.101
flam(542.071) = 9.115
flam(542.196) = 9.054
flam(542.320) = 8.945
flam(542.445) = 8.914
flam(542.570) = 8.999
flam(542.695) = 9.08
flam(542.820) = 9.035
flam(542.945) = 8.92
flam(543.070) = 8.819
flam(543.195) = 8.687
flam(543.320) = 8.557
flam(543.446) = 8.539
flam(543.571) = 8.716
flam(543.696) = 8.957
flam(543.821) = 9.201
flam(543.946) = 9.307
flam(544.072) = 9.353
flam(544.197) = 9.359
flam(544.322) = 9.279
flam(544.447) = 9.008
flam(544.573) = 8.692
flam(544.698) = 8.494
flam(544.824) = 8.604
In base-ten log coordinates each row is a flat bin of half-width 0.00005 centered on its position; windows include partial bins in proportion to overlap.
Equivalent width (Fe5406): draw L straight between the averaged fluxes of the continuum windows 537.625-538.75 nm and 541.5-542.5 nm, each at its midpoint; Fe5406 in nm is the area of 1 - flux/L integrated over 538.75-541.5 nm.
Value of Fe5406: 0.201 nm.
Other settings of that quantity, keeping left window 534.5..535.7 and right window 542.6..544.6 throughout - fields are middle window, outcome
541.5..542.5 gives 0.00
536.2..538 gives 0.05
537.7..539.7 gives 0.01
